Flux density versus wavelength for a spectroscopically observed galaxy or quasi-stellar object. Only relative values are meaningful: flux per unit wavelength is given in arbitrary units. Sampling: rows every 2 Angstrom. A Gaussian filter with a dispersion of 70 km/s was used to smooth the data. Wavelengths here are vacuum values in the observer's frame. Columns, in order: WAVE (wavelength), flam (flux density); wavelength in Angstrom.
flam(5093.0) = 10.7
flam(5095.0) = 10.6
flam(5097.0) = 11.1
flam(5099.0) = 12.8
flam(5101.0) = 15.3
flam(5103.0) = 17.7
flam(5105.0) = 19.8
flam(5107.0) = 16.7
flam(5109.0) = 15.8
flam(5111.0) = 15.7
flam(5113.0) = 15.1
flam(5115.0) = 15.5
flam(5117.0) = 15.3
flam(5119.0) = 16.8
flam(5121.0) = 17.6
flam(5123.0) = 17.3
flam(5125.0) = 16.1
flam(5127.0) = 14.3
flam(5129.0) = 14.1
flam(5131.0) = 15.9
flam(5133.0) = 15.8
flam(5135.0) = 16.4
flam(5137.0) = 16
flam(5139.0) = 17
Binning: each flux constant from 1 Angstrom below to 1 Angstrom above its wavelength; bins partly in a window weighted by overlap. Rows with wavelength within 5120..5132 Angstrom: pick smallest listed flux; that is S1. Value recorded 14.1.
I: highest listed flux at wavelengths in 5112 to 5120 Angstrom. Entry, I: 16.8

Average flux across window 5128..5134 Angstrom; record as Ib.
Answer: 15.3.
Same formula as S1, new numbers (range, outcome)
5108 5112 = 15.7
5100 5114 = 15.1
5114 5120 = 15.3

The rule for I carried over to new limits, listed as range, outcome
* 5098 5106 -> 19.8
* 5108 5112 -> 15.8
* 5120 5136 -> 17.6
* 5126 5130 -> 14.3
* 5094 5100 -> 12.8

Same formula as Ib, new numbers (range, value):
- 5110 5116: 15.4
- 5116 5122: 16.6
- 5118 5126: 17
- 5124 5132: 15.1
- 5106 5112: 16.1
